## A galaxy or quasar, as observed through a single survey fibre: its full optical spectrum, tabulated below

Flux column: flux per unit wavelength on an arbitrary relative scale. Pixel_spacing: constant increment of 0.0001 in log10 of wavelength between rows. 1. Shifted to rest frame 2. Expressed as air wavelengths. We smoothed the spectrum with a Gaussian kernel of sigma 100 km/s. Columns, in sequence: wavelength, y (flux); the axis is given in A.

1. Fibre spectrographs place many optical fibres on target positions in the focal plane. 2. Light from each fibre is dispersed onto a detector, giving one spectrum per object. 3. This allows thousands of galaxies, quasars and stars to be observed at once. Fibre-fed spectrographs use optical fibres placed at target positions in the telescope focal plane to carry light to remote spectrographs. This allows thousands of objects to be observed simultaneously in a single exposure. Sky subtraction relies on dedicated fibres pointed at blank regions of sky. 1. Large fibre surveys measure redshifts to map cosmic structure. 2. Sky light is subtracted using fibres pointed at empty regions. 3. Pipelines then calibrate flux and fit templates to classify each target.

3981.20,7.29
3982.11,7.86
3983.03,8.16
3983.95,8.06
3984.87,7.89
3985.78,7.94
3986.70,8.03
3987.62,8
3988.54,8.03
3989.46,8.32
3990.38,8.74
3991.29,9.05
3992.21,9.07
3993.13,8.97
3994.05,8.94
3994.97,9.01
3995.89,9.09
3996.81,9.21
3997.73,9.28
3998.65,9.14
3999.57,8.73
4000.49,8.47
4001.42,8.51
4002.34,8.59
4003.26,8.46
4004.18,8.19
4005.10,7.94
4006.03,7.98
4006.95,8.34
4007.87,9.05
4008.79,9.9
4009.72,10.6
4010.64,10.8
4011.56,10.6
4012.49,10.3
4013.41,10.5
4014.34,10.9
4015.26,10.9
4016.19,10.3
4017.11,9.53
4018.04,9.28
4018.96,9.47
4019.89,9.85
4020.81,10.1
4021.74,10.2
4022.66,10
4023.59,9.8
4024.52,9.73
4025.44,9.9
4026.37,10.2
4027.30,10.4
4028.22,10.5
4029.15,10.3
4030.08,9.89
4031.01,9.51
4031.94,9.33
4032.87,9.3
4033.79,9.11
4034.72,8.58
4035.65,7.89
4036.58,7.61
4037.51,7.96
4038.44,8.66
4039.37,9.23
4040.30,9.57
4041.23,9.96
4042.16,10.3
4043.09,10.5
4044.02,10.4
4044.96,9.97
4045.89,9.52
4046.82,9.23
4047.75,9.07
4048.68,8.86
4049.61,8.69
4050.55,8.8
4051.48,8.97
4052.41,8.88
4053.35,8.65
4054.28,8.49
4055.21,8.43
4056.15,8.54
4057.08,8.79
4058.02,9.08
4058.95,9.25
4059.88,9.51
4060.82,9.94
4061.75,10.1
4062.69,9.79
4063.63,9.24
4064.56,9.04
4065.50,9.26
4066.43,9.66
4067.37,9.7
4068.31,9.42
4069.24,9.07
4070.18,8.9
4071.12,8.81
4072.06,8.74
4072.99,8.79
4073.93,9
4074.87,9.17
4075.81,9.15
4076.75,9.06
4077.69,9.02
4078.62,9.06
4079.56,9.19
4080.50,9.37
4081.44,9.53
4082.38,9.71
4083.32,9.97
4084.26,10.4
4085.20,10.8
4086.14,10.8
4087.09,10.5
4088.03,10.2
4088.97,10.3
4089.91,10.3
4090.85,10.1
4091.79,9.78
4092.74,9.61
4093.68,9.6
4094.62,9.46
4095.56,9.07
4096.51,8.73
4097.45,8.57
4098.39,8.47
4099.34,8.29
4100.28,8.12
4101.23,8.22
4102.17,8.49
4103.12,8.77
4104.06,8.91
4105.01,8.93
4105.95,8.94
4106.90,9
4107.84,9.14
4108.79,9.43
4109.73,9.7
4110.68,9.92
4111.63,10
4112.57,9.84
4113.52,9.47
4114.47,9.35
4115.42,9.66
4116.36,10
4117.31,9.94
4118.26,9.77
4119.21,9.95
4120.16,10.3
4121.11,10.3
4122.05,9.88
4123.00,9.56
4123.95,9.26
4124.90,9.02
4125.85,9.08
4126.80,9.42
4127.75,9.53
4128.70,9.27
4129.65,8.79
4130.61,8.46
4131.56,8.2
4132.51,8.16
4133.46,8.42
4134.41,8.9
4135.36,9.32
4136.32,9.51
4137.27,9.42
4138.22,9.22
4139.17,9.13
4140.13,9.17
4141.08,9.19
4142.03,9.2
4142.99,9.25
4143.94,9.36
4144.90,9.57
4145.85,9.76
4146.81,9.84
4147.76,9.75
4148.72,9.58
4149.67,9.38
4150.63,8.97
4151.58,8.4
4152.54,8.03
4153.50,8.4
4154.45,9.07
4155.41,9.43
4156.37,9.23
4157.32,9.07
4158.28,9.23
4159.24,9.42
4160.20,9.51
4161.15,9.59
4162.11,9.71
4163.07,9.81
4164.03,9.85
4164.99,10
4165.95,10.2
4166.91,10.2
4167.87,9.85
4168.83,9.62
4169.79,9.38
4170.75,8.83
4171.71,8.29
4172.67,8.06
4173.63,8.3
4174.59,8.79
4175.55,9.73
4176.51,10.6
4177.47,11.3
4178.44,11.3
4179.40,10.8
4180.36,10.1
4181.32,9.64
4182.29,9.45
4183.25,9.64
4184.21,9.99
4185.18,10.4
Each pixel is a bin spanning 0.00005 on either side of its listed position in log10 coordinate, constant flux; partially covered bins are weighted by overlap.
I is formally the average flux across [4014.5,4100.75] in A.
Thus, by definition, 9.43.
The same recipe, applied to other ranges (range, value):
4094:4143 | 9.2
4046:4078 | 9.1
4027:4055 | 9.26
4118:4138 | 9.26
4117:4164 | 9.28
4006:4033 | 9.95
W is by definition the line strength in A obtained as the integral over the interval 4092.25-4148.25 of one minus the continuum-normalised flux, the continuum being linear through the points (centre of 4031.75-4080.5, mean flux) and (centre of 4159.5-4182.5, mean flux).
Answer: 1.23 A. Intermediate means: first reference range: 9.14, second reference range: 9.7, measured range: 9.25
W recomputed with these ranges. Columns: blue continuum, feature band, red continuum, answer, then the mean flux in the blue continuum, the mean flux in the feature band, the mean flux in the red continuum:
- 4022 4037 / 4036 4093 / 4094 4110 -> -1.23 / 9.52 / 9.38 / 8.84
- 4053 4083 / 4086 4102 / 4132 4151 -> -0.29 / 9.18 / 9.37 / 9.26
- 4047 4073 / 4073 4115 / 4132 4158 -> -1.27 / 9.1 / 9.39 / 9.14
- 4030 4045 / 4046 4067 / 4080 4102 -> 0.53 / 9.24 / 9.11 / 9.54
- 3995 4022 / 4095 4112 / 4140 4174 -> 0.77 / 9.44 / 8.92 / 9.3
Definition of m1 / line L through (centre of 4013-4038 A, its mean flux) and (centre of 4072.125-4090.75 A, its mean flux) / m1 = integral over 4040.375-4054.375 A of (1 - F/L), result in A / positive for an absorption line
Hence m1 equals 0.42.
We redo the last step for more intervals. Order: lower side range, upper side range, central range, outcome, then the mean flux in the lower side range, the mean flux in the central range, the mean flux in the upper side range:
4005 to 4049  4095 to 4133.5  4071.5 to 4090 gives -0.55 A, 9.64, 9.64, 9.19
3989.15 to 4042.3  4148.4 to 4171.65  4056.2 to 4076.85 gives 0.29 A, 9.38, 9.24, 9.34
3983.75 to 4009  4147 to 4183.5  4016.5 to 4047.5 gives -2.76 A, 8.6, 9.57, 9.49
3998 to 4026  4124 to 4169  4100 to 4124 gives -0.26 A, 9.54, 9.43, 9.26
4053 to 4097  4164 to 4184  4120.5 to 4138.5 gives 0.82 A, 9.43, 9.15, 9.71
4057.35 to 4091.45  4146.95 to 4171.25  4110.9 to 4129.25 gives -0.39 A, 9.55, 9.67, 9.39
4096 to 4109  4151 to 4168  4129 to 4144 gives 0.21 A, 8.7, 8.97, 9.38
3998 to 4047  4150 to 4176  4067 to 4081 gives 0.46 A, 9.51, 9.09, 9.22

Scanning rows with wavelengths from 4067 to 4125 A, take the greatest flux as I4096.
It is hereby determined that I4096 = 10.8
